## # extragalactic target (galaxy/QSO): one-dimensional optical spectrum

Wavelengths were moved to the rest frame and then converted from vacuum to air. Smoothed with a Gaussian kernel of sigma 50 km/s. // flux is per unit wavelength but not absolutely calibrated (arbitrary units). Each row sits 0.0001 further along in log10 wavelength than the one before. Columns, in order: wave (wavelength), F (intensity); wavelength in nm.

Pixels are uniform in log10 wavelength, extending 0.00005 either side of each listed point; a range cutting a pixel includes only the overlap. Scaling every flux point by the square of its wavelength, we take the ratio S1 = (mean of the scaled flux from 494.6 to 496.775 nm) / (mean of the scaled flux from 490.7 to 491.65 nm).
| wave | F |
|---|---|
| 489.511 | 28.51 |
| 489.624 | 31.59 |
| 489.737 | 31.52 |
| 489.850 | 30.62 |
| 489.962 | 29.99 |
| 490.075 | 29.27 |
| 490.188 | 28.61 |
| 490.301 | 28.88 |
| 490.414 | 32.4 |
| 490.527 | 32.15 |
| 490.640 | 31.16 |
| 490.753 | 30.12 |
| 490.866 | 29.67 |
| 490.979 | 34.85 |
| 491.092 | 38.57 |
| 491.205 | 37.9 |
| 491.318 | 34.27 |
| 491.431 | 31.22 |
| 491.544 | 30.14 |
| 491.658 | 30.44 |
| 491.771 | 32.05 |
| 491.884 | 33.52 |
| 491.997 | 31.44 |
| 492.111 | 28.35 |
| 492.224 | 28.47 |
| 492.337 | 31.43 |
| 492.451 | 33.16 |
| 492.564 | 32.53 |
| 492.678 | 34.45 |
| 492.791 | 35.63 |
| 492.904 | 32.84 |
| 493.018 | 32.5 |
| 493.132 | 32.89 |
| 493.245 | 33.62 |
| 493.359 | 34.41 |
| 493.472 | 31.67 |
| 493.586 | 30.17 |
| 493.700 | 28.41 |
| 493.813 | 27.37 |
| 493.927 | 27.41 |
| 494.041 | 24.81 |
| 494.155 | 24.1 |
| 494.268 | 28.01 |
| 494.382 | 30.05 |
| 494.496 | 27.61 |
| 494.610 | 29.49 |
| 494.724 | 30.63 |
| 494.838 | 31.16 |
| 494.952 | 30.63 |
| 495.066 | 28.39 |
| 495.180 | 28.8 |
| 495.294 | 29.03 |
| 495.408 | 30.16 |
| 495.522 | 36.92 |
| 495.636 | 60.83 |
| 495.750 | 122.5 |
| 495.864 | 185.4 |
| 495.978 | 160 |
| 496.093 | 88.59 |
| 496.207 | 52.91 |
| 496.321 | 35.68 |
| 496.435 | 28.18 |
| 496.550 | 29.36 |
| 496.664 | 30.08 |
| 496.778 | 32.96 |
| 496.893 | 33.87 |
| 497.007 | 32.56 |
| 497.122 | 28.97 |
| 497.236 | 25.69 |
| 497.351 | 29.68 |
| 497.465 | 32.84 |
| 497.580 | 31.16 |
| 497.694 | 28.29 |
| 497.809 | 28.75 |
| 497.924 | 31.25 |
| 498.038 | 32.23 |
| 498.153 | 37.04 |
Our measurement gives 1.7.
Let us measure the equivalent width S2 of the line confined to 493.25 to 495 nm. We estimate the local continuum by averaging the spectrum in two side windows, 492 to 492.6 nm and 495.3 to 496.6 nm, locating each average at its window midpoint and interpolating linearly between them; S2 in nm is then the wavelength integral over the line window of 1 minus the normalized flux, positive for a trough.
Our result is 0.758 nm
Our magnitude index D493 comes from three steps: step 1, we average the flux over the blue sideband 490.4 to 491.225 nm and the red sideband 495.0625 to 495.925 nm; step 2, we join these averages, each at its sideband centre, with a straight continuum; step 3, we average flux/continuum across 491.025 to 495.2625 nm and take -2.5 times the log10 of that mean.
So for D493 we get 0.48 mag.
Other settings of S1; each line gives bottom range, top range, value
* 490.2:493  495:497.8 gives 1.59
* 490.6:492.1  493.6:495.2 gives 0.88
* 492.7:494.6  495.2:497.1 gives 2.03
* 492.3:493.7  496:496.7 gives 1.56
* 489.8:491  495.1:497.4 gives 1.84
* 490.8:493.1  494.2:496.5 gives 1.70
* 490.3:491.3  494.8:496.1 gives 2.13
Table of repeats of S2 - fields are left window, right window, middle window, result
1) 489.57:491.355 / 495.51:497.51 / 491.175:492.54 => 0.224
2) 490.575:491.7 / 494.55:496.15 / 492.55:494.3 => 0.654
